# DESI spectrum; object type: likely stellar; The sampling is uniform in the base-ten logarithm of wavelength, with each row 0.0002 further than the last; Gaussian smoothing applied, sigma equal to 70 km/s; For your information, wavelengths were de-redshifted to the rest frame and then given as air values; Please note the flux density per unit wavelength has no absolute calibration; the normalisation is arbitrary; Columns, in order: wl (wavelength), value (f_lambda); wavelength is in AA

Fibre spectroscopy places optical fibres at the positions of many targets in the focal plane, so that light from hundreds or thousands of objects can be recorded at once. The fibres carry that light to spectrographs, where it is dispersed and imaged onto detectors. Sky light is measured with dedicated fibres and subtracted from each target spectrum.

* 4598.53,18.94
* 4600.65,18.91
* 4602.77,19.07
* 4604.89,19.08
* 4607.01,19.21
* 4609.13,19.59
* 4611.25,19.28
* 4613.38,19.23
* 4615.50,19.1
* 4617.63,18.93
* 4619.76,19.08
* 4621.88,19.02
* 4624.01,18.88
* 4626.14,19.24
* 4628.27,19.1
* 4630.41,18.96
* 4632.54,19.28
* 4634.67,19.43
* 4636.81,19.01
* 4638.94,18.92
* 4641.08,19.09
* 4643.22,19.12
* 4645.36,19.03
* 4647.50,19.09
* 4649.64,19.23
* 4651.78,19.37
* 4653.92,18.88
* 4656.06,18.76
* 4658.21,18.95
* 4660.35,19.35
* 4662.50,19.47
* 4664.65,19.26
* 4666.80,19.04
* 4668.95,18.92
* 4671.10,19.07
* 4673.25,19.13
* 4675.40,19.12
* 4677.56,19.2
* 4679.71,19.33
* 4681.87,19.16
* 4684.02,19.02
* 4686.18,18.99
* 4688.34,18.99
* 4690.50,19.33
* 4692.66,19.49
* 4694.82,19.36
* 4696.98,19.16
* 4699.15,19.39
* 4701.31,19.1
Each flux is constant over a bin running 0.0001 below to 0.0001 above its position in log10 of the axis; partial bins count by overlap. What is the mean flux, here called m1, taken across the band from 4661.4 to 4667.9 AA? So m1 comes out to 19.2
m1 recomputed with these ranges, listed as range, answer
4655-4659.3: 18.9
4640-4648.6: 19.1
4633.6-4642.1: 19.1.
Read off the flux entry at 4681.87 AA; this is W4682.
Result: 19.16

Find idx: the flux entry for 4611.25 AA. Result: 19.28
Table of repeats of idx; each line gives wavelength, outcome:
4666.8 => 19.04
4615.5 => 19.1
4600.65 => 18.91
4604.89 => 19.08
